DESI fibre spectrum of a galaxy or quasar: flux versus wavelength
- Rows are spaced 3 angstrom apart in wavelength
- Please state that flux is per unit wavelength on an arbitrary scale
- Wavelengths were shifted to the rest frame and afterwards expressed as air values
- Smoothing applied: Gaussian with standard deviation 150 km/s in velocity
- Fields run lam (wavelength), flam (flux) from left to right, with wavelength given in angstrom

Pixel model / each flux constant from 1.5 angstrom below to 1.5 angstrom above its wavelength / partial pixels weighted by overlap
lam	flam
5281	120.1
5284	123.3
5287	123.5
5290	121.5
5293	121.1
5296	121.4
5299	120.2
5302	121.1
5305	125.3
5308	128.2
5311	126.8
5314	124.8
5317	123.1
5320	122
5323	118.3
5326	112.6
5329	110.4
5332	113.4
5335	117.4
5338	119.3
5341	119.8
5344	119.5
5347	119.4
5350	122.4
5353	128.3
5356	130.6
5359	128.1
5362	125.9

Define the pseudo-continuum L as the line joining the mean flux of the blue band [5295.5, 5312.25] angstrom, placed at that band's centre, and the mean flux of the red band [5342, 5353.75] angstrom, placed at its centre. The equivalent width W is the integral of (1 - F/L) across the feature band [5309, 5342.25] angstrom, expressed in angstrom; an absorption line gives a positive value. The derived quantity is 1.1 angstrom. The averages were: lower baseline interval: 124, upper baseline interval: 122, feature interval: 119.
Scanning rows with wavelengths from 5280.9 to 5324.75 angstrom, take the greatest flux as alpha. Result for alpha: 128.2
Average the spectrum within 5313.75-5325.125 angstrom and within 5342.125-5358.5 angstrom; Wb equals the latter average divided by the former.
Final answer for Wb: 1.0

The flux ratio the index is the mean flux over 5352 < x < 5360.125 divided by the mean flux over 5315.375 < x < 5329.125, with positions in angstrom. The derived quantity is 1.09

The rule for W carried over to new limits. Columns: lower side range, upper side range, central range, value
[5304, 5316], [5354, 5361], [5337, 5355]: 0.9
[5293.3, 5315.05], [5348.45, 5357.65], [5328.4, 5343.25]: 1.1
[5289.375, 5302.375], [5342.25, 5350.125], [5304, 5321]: -0.6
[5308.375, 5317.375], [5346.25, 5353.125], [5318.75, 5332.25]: 1.0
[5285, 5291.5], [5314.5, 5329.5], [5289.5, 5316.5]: -0.6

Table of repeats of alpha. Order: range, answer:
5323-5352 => 122.4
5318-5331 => 122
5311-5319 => 126.8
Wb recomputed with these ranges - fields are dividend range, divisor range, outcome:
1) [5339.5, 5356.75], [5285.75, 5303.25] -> 1.01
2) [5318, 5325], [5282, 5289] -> 0.97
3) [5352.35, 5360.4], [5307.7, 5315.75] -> 1.02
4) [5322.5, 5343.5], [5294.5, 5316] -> 0.94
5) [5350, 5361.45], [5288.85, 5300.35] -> 1.06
